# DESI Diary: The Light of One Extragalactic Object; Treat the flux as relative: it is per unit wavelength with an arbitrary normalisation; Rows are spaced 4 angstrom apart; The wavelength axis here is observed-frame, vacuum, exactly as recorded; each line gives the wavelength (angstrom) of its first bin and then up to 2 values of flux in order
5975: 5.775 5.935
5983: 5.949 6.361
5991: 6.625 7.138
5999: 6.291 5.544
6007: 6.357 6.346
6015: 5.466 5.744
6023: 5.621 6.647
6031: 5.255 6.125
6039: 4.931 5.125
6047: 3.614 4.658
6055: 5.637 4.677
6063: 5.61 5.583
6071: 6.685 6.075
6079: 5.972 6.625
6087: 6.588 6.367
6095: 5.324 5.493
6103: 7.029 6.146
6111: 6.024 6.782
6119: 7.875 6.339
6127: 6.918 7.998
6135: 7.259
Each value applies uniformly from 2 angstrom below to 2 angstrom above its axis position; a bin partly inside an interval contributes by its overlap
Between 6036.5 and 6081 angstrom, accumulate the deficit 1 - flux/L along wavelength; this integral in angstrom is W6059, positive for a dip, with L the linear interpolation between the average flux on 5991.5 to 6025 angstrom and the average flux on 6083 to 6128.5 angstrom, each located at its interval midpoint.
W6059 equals 6.70 angstrom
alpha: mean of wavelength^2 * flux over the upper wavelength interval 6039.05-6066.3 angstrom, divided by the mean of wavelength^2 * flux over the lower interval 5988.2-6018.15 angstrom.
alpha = 0.8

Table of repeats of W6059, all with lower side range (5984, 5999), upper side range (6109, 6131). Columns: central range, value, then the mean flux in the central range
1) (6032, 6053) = 5.7 angstrom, 4.91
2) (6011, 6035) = 3.0 angstrom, 5.83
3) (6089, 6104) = 1.9 angstrom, 5.99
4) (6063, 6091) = 2.4 angstrom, 6.22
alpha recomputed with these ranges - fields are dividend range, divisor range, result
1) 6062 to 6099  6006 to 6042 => 1.07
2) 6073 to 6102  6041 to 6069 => 1.24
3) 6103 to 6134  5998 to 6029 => 1.19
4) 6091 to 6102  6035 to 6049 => 1.22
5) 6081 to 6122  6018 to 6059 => 1.24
